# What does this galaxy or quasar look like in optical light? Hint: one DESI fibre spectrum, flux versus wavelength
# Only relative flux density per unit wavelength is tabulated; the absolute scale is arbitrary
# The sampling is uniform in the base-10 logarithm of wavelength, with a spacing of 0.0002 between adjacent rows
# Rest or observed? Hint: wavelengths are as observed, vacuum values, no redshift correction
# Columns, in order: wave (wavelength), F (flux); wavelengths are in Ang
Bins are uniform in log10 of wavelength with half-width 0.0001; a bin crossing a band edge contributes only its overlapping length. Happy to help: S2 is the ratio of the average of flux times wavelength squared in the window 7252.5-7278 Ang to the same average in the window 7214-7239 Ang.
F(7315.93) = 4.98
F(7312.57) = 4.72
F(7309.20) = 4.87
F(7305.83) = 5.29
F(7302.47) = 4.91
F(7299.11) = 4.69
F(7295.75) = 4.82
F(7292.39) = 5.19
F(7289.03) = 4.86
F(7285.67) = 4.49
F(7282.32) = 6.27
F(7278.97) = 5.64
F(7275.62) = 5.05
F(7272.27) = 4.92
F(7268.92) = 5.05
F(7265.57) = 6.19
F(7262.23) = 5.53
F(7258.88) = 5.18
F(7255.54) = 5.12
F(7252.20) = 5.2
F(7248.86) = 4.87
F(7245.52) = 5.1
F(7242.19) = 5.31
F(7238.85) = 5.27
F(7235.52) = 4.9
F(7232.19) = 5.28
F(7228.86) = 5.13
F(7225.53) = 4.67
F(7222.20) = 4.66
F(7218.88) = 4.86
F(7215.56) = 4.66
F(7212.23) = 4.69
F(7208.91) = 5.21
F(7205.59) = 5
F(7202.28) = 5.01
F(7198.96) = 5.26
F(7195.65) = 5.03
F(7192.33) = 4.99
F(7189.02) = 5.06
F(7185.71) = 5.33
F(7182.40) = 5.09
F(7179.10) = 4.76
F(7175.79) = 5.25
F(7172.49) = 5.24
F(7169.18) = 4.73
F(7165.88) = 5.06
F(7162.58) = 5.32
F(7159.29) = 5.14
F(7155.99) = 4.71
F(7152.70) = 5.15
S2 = 1.09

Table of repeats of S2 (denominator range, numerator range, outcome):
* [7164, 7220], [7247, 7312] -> 1.05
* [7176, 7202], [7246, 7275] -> 1.05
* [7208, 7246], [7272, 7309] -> 1.04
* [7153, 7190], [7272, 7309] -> 1.04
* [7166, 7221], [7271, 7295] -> 1.06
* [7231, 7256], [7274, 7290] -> 1.04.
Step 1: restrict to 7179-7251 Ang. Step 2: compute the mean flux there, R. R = 5.01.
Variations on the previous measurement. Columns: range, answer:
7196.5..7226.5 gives 4.9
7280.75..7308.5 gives 5.05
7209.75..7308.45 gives 5.1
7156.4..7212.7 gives 5.07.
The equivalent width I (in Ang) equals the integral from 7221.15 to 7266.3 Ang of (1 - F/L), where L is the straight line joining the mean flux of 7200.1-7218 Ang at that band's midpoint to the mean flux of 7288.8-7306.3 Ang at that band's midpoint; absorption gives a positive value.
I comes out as -2.08 Ang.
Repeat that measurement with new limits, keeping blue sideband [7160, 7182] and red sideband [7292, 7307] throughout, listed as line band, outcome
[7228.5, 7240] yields -0.3 Ang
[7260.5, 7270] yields -1.2 Ang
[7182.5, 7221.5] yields 0.3 Ang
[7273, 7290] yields -1.0 Ang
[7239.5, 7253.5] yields -0.4 Ang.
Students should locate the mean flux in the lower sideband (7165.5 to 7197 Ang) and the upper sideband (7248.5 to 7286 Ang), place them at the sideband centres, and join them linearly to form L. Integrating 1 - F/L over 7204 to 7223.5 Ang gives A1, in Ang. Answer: 1.2 Ang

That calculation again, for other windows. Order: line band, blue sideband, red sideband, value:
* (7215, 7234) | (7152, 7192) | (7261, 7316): 0.8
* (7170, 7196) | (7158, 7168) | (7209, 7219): -0.4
